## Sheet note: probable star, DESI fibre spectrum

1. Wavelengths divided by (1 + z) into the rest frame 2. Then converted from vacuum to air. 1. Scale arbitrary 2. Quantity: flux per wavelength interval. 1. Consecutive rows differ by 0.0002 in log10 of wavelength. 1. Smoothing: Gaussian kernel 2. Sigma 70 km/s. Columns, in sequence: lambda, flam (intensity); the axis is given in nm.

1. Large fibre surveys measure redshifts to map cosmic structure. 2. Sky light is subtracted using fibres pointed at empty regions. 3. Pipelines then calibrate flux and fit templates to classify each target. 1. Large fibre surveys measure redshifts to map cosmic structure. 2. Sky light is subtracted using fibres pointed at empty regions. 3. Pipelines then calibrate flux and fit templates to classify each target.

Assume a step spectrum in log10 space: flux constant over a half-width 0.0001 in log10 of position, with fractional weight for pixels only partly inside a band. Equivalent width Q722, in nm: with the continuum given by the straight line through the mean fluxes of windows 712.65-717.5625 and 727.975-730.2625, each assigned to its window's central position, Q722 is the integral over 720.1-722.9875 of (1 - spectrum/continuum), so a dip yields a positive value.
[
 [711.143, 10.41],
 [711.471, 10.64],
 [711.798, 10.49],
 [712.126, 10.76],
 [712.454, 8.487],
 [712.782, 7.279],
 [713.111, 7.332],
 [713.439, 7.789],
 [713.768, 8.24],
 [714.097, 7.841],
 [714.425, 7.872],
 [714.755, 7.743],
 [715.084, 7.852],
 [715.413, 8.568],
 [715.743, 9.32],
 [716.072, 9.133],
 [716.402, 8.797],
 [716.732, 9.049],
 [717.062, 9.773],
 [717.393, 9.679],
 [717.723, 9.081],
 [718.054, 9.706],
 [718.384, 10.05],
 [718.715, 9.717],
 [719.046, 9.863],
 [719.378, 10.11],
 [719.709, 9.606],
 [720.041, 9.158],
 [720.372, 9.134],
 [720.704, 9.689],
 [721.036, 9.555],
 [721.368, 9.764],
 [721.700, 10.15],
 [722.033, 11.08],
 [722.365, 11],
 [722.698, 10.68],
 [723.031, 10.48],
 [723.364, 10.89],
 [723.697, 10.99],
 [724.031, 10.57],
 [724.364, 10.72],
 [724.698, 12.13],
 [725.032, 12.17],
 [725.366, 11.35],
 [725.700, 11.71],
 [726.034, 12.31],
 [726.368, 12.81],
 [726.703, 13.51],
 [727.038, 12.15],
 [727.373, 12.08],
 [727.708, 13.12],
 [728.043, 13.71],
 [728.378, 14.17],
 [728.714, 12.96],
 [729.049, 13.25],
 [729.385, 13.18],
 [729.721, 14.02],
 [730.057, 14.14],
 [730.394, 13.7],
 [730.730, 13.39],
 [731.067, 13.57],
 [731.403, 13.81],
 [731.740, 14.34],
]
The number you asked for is 0.19 nm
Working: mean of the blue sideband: 8.43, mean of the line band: 10.1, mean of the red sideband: 13.6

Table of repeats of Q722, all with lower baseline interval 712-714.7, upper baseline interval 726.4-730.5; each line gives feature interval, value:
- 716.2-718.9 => 0.03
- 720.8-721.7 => 0.09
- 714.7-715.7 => 0.06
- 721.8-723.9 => 0.10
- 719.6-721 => 0.15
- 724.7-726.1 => 0.04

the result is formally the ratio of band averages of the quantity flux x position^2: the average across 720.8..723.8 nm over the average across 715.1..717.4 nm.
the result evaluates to 1.2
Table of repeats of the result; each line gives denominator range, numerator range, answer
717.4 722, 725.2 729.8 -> 1.35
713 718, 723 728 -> 1.42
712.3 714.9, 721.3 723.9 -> 1.40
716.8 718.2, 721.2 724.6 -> 1.14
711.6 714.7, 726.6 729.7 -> 1.62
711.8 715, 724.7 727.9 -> 1.55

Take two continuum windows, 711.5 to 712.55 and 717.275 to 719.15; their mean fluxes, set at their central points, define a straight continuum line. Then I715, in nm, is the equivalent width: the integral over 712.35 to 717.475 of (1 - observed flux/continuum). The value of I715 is 0.774 nm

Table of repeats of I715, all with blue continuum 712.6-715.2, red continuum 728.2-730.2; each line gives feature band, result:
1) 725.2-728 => 0.04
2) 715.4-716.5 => -0.06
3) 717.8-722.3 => 0.12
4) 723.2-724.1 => 0.05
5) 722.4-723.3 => 0.04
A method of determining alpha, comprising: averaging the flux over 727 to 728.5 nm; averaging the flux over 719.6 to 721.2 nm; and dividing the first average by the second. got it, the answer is 1.39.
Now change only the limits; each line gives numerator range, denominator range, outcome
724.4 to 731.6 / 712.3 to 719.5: 1.48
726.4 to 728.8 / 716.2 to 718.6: 1.38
